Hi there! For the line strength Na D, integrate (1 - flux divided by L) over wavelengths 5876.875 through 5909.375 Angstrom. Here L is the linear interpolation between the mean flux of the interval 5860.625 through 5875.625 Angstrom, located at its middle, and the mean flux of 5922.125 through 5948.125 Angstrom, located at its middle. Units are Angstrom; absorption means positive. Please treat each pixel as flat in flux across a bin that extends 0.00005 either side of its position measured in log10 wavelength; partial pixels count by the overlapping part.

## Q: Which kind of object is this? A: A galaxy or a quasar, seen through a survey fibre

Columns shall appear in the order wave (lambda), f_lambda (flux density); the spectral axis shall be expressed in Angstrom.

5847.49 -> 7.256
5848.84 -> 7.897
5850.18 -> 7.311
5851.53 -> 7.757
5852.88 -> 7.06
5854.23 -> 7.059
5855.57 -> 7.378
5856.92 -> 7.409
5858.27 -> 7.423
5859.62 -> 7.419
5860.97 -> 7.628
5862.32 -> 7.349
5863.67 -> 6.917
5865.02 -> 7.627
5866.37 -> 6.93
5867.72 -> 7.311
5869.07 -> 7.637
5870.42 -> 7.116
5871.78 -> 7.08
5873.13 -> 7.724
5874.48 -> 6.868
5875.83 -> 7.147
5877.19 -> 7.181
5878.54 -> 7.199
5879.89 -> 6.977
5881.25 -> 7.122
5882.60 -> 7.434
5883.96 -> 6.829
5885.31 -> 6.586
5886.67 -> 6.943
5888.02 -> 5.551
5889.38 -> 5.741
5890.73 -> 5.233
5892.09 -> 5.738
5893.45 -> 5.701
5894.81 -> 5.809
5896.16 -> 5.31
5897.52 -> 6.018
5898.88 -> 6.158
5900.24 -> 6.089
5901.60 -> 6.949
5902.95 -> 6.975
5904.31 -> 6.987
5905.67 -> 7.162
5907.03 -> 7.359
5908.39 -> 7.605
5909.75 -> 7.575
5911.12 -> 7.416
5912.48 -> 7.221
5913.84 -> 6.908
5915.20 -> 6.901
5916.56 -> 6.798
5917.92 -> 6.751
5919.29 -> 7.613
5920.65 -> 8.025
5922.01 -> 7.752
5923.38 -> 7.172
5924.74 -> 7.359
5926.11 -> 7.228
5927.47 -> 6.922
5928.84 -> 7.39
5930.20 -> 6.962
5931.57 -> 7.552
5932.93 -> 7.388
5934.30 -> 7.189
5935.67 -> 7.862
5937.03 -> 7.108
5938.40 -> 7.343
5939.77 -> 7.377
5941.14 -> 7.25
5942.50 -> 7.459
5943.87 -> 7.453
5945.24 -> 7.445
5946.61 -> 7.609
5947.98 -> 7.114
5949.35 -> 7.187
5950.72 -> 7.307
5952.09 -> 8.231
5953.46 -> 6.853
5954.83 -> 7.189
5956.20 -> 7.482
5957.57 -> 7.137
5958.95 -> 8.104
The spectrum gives 3.43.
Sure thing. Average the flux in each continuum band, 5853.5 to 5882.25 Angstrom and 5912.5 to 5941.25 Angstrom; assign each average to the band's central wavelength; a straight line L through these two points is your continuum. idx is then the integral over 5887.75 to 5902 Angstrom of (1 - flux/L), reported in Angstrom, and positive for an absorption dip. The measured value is 2.8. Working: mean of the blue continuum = 7.26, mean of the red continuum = 7.28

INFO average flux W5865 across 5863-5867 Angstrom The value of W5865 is 7.16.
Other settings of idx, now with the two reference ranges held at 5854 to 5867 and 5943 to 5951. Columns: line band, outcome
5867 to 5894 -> 2.11 Angstrom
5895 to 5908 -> 1.40 Angstrom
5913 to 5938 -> 0.25 Angstrom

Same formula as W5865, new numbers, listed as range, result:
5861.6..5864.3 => 7.14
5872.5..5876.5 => 7.25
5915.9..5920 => 7.06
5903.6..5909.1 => 7.28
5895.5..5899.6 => 5.83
